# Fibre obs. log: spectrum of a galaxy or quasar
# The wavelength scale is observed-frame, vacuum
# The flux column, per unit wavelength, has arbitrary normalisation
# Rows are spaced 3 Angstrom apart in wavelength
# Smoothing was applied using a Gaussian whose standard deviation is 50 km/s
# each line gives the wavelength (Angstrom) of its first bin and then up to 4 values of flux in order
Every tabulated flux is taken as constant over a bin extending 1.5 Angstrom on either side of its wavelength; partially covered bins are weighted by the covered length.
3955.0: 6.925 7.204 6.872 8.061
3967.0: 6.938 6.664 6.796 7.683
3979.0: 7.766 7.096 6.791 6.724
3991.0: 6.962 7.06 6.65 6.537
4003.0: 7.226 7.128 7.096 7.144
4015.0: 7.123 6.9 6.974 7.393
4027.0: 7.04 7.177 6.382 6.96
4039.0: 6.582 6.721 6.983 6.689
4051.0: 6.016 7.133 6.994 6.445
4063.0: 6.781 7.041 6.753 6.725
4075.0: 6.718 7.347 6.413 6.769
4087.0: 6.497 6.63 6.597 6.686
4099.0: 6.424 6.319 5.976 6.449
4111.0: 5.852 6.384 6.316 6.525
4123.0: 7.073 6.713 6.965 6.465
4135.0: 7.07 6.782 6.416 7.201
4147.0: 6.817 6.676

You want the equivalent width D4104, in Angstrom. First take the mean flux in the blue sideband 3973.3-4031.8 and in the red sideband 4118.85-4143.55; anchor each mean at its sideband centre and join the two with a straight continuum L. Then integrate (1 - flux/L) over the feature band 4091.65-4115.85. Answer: 1.78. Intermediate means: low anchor 7.07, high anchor 6.77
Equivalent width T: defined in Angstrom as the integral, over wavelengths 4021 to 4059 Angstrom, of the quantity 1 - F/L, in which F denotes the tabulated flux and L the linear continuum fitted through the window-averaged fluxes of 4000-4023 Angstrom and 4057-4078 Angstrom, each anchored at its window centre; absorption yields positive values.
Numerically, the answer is 0.5 Angstrom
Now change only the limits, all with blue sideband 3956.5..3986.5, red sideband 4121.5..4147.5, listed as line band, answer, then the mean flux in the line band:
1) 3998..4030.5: 0.2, 7.06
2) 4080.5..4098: 0.8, 6.6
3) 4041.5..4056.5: 0.6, 6.73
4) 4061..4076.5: 0.4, 6.79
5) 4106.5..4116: 0.9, 6.23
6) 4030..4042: 0.6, 6.72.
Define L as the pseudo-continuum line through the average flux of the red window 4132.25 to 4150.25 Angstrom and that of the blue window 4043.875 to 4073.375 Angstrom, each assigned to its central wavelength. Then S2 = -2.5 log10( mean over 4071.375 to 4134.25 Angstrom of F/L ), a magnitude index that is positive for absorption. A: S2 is 0.035 mag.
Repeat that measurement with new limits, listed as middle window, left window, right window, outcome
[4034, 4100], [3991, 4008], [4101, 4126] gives -0.02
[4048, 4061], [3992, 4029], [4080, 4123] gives 0.01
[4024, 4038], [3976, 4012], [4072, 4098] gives 0.00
